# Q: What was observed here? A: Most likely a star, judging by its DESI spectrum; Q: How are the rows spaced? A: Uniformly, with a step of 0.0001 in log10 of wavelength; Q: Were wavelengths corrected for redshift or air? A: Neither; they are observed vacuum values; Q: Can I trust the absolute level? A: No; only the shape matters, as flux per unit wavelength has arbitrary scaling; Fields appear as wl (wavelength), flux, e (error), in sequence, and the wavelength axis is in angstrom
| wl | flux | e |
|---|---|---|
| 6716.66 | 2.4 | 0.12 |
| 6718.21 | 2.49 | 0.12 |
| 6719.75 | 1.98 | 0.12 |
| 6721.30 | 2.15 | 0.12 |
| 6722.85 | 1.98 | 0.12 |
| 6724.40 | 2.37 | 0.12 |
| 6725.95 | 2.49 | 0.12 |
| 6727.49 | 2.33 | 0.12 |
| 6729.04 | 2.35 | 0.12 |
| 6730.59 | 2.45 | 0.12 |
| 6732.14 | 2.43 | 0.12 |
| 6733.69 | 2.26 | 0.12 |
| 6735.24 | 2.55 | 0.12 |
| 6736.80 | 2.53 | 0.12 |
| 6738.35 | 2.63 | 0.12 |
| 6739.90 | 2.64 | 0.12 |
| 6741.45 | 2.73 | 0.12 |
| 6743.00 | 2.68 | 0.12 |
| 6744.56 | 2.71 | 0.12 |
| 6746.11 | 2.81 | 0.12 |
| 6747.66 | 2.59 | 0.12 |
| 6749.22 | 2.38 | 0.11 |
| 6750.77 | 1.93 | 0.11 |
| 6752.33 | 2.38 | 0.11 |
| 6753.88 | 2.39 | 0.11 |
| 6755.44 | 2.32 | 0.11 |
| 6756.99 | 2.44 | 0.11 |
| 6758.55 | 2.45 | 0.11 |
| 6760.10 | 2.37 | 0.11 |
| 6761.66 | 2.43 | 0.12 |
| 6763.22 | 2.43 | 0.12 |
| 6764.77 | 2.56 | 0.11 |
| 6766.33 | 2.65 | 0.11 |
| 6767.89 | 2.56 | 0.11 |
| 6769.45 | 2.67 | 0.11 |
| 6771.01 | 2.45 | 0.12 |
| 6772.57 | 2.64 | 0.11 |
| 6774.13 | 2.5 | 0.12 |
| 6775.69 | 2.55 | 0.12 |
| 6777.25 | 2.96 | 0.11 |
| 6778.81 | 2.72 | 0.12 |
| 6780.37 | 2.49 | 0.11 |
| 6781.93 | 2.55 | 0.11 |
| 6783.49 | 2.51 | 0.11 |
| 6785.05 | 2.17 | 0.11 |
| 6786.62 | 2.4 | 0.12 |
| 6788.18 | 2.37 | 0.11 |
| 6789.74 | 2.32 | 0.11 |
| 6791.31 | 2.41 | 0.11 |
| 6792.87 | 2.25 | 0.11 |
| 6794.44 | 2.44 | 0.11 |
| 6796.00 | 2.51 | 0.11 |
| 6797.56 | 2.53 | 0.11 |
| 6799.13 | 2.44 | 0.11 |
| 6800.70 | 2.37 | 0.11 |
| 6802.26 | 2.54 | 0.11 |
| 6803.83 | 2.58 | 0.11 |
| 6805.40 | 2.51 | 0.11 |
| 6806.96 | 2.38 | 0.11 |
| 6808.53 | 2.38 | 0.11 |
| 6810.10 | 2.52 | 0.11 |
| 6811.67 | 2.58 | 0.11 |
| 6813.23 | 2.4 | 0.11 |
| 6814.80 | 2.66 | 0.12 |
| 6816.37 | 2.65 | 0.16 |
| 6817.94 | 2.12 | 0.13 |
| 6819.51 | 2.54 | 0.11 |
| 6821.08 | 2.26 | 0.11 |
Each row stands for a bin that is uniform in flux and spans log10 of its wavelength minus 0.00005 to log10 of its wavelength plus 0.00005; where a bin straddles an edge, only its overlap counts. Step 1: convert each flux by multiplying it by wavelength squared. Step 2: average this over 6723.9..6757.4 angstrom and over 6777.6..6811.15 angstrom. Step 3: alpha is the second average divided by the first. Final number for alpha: 1.01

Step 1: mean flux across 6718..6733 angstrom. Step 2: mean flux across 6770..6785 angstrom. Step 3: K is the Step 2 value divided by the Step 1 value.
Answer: 1.12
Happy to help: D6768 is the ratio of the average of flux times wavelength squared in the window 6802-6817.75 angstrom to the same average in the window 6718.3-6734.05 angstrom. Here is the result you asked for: 1.12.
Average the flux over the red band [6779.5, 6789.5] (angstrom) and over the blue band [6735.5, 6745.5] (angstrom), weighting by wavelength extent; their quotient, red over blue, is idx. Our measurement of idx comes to 0.91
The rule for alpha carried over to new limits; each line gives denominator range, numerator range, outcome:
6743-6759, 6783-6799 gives 0.99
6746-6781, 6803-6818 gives 1.01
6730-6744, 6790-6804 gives 0.98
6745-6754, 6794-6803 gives 1.03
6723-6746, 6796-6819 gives 1.01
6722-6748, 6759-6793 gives 1.01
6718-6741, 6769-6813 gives 1.07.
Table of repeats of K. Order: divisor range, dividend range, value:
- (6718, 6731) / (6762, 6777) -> 1.13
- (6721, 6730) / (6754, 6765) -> 1.06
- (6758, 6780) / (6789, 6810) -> 0.95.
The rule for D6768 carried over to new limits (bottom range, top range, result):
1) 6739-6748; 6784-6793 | 0.87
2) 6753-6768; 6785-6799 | 0.98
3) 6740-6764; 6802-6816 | 1.03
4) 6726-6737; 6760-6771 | 1.06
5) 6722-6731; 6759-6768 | 1.09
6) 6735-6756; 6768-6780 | 1.05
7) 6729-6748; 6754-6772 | 0.97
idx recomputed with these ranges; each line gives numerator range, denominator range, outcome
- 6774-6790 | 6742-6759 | 1.02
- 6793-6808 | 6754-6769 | 1.00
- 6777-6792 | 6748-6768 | 1.03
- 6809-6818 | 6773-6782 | 0.95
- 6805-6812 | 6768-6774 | 0.96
